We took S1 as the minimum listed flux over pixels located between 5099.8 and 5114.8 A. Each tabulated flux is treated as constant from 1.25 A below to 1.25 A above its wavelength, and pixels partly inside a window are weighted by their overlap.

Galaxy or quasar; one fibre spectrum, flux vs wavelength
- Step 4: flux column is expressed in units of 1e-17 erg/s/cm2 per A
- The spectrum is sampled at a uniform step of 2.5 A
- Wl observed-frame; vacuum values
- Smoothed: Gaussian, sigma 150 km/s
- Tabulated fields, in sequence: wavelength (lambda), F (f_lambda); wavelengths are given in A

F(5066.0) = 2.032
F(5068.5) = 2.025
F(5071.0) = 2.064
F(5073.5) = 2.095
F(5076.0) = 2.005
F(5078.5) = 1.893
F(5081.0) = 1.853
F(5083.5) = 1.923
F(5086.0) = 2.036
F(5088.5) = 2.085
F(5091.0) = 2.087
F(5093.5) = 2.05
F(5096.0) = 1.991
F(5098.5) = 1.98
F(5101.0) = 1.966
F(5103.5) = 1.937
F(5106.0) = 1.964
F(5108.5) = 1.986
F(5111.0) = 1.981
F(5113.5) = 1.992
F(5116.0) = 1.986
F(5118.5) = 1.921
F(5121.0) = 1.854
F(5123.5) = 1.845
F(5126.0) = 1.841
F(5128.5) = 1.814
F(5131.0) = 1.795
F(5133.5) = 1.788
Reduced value 1.937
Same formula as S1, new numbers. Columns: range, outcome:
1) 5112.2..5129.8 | 1.814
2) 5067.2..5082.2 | 1.853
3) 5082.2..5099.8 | 1.923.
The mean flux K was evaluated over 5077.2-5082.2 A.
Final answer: 1.87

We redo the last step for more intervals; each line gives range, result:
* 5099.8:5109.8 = 1.96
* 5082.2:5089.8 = 2.01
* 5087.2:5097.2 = 2.05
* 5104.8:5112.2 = 1.98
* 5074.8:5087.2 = 1.94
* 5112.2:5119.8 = 1.97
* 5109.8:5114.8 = 1.99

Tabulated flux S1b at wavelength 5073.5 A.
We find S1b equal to 2.095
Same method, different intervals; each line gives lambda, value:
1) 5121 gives 1.854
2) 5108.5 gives 1.986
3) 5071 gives 2.064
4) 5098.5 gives 1.98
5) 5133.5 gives 1.788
